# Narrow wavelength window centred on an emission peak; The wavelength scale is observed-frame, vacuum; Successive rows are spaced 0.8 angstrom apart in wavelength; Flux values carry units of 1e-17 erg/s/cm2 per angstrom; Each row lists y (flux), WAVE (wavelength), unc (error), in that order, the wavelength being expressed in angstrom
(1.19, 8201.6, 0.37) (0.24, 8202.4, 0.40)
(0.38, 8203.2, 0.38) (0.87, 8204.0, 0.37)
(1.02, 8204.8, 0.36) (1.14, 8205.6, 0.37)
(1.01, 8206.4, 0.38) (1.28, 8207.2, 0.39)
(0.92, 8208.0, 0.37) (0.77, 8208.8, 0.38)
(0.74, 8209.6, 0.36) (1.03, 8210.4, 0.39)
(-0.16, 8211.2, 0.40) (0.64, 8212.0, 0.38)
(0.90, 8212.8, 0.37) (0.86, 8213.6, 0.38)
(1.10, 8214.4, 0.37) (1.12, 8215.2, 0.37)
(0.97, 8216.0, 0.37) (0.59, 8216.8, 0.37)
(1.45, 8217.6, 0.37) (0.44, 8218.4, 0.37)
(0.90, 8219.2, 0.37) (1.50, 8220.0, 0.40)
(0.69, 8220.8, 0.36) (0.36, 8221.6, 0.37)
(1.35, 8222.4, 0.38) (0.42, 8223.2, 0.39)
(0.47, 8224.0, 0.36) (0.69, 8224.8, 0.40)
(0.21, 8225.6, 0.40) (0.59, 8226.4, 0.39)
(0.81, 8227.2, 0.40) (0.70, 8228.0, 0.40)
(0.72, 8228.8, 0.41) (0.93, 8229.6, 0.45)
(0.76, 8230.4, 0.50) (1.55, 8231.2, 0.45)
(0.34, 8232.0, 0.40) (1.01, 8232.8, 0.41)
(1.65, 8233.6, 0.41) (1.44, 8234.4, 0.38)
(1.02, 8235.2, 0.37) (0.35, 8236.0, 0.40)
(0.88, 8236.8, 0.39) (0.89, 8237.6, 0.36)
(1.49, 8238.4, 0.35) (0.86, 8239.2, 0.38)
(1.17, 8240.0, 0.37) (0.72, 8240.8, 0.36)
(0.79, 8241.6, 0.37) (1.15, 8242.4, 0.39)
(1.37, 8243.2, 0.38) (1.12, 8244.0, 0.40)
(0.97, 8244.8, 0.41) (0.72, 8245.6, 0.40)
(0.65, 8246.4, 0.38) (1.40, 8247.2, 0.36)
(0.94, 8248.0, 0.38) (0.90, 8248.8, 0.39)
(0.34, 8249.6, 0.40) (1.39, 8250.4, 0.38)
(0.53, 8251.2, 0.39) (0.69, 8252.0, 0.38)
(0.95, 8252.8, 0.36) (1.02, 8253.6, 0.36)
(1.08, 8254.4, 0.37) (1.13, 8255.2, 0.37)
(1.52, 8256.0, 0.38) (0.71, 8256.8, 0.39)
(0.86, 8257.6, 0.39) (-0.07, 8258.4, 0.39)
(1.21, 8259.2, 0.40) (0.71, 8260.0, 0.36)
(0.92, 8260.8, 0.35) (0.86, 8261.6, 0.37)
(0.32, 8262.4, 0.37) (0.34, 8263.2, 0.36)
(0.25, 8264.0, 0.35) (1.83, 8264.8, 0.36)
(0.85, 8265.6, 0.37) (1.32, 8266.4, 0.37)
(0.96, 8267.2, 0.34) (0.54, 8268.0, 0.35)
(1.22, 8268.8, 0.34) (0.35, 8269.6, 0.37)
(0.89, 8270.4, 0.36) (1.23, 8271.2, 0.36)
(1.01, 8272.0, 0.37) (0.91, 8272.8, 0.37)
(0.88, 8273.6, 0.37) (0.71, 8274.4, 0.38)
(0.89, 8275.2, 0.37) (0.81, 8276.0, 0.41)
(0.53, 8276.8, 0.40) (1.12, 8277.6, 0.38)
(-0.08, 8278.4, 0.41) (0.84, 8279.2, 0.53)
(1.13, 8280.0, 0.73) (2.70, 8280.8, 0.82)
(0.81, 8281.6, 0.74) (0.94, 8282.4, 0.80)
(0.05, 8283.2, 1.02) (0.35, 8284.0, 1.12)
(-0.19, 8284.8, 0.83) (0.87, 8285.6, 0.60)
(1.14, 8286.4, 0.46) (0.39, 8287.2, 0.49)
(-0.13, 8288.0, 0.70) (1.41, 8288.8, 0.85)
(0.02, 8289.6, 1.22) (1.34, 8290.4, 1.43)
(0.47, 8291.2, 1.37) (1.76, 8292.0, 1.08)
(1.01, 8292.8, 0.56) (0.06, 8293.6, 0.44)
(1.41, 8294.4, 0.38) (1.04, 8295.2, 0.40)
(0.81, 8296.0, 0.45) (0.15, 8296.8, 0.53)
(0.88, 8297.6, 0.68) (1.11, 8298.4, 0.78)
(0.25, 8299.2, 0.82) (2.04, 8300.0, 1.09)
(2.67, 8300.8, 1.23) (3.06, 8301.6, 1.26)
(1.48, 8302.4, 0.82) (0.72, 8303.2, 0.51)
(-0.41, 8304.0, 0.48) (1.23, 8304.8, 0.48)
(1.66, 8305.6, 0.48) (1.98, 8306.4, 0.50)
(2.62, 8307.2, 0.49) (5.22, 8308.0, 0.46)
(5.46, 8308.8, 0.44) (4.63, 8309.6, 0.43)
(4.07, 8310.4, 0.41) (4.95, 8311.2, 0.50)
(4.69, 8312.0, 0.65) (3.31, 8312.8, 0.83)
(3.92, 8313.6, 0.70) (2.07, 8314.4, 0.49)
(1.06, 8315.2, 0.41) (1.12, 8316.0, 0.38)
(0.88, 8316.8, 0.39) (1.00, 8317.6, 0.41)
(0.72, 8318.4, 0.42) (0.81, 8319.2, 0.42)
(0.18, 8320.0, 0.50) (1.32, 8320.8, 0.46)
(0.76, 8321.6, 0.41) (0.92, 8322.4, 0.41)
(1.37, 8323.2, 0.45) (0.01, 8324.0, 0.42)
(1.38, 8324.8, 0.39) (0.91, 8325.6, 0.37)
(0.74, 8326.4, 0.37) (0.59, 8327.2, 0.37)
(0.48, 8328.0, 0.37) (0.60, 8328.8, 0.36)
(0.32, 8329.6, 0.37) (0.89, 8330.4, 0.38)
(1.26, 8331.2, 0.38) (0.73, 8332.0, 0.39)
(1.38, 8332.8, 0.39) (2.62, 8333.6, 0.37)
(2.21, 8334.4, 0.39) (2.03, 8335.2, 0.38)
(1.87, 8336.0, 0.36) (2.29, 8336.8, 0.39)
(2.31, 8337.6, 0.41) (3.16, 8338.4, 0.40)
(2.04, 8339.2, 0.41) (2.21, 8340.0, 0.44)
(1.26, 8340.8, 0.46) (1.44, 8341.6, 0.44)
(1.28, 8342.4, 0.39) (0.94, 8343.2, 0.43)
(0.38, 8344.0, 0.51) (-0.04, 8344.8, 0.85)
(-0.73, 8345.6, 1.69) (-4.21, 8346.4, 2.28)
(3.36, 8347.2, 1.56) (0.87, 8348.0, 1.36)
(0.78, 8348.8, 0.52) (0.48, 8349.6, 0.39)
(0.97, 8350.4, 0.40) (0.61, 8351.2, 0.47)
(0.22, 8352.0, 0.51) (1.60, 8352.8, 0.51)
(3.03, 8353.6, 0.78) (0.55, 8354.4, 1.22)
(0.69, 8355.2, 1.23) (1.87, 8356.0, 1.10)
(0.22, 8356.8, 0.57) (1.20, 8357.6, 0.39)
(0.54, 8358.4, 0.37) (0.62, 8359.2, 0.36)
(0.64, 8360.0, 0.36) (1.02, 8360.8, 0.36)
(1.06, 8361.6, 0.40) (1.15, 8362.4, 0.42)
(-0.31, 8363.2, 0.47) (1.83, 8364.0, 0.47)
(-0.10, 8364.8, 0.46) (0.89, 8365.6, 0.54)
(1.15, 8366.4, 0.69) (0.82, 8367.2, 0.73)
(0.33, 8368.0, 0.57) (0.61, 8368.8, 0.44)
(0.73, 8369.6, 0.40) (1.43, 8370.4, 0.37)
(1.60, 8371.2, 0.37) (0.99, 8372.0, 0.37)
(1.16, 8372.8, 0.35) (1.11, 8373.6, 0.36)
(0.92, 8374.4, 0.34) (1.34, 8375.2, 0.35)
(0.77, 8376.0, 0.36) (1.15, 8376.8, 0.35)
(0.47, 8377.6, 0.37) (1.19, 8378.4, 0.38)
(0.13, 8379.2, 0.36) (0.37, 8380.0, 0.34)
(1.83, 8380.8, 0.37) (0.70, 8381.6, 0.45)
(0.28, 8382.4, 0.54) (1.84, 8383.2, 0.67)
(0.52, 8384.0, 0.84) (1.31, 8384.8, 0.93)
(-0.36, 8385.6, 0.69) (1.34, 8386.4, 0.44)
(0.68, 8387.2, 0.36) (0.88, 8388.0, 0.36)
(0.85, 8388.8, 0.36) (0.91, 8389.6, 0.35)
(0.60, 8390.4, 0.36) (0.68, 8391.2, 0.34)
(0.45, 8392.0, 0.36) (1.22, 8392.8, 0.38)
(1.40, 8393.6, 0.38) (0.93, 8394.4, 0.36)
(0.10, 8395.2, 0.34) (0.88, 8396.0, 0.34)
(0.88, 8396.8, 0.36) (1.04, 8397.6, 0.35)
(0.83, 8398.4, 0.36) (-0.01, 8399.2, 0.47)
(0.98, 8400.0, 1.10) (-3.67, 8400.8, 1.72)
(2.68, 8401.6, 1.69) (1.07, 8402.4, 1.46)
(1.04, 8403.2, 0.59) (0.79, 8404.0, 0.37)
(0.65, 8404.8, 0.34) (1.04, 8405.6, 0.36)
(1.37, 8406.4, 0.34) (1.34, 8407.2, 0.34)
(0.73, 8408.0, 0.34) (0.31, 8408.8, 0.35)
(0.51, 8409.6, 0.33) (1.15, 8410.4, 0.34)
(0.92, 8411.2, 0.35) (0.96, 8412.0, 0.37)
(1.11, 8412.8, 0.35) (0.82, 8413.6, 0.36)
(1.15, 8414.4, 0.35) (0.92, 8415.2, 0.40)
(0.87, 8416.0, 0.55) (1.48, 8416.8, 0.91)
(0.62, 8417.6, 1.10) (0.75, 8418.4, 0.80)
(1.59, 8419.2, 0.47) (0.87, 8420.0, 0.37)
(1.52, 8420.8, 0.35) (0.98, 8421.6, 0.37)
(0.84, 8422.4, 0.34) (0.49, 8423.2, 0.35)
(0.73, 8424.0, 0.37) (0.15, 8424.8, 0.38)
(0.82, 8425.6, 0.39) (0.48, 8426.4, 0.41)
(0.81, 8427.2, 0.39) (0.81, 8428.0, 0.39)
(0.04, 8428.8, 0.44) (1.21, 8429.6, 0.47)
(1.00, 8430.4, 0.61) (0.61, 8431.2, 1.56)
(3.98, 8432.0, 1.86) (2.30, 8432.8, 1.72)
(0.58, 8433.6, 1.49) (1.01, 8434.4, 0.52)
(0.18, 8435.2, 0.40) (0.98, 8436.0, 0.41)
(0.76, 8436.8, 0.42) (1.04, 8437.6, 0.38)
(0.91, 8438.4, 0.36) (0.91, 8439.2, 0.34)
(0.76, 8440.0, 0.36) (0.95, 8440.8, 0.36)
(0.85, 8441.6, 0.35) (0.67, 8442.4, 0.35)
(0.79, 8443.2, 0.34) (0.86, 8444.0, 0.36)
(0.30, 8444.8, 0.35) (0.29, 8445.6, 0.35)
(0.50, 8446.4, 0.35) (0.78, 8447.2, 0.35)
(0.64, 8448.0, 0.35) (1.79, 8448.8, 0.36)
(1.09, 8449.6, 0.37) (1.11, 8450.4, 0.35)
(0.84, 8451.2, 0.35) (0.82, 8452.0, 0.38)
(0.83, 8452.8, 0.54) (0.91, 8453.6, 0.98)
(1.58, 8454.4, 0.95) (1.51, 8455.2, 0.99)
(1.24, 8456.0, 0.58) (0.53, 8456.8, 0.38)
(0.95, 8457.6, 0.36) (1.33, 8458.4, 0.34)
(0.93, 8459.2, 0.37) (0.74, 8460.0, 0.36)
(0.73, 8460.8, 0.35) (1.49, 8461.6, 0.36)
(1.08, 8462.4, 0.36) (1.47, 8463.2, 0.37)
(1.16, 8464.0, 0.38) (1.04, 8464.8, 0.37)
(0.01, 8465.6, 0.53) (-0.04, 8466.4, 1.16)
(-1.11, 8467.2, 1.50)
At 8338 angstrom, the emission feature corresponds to [N II]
